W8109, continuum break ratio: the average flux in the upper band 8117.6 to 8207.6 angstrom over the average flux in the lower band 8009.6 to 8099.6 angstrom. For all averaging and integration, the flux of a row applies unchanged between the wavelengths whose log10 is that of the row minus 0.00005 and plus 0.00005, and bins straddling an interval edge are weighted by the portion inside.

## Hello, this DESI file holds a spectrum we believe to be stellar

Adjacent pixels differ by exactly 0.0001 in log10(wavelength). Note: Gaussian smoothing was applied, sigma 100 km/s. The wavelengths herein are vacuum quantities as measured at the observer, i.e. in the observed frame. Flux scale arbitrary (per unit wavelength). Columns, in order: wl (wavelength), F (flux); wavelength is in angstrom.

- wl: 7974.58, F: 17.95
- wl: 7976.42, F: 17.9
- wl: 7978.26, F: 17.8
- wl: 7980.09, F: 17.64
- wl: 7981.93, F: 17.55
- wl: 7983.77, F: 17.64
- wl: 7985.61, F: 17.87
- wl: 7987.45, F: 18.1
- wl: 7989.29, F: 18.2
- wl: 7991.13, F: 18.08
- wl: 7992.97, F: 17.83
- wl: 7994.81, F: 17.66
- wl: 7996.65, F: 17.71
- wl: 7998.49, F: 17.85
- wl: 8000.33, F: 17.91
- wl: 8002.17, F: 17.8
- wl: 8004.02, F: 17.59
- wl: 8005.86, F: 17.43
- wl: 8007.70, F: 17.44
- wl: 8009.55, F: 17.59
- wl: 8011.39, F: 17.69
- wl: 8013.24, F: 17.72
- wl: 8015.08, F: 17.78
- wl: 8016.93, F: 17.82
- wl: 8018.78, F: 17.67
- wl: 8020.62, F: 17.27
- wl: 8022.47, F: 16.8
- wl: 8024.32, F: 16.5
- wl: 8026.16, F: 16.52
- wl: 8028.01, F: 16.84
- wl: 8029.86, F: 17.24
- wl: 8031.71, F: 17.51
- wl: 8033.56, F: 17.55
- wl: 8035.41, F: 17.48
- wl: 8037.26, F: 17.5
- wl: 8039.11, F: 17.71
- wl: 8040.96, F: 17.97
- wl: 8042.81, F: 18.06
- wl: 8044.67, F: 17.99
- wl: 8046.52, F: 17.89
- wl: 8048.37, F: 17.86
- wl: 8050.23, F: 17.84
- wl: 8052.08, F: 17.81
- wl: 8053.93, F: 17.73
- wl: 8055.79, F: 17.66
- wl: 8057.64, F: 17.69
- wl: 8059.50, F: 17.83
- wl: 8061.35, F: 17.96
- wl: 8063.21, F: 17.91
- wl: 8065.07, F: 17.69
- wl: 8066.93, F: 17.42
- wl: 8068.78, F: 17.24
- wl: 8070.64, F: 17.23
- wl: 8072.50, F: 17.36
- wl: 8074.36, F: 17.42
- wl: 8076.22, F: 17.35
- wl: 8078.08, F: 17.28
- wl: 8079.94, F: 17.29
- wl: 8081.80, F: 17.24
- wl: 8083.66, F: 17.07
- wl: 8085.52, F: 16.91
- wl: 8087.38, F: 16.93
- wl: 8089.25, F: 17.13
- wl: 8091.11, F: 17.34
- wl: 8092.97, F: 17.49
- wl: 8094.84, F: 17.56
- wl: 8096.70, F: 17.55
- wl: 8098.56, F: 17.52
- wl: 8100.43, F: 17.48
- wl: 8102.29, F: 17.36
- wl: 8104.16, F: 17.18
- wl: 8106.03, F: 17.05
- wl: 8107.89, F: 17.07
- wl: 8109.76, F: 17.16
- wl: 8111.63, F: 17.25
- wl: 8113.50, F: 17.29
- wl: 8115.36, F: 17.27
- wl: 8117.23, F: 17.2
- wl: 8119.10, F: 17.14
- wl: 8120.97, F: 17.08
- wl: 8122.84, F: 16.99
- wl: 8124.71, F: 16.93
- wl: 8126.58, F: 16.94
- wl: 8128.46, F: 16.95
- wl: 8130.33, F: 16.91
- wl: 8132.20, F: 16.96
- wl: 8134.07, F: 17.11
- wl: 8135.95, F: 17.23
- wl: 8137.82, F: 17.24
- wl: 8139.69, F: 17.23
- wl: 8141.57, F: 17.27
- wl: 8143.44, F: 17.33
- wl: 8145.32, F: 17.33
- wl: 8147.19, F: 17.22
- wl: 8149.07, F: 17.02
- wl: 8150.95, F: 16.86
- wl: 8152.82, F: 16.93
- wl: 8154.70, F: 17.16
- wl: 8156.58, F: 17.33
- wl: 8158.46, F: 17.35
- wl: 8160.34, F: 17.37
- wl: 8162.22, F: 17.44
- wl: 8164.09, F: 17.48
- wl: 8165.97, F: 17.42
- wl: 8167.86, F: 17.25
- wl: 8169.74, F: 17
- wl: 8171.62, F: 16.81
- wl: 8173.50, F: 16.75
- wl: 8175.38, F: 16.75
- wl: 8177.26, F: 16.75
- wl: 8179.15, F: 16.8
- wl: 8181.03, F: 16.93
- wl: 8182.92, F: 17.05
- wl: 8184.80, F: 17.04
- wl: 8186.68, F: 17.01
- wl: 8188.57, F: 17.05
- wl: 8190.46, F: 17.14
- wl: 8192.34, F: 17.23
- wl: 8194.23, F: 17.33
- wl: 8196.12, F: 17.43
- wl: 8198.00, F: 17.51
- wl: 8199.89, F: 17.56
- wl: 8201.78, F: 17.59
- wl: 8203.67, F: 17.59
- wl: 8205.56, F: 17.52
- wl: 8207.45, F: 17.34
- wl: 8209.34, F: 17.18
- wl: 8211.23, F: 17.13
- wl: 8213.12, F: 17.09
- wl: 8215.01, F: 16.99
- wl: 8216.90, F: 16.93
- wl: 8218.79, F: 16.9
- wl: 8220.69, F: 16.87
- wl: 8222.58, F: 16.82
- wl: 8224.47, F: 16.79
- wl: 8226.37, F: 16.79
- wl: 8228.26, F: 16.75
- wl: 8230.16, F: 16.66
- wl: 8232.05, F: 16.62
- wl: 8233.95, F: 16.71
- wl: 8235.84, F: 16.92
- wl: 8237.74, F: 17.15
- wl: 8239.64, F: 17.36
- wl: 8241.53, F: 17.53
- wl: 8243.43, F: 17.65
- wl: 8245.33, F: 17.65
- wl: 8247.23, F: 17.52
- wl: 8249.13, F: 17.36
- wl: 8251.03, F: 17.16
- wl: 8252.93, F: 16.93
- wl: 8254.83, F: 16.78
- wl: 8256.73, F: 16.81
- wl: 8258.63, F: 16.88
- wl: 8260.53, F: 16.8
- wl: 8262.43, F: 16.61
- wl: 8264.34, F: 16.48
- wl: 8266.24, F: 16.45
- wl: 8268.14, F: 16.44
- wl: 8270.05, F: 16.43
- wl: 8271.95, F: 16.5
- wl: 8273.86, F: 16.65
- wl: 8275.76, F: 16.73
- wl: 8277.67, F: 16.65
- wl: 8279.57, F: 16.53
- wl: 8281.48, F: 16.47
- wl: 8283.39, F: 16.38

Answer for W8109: 0.98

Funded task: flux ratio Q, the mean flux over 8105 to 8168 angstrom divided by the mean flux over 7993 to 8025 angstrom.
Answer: 0.98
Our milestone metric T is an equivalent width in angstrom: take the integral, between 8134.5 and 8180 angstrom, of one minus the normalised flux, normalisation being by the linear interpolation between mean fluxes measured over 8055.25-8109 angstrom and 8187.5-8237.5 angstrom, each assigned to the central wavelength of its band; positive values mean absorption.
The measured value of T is 0.21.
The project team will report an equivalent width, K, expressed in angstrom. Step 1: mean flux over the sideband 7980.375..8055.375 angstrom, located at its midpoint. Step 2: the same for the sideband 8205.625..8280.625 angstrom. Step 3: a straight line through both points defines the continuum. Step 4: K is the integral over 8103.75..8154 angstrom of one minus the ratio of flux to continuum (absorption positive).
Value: 0.47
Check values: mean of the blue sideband 17.6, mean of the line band 17.1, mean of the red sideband 16.9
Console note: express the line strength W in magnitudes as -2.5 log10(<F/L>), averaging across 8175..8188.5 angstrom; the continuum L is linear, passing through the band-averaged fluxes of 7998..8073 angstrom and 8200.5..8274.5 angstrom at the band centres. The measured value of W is 0.015 mag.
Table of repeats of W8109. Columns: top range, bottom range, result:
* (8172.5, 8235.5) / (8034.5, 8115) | 0.98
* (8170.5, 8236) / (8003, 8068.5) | 0.97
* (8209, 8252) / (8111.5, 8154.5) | 1.00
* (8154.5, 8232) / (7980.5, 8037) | 0.97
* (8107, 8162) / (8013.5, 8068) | 0.98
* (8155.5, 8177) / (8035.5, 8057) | 0.96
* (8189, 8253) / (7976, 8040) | 0.98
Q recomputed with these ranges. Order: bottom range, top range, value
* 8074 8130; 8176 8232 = 0.99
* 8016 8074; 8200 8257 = 0.98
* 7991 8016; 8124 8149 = 0.97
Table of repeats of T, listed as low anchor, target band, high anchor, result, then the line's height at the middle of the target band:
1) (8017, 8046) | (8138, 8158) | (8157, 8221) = 0.1 angstrom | 17.2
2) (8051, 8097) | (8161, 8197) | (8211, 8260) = 0.2 angstrom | 17.2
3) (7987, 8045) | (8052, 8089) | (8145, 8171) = 0.0 angstrom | 17.4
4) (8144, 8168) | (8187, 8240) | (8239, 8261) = 0.4 angstrom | 17.2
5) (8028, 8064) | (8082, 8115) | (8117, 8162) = 0.3 angstrom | 17.4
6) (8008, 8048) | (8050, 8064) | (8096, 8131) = -0.3 angstrom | 17.4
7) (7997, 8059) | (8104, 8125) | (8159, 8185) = 0.2 angstrom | 17.3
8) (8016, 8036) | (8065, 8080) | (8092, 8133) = -0.1 angstrom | 17.2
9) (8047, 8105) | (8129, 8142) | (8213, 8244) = 0.1 angstrom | 17.3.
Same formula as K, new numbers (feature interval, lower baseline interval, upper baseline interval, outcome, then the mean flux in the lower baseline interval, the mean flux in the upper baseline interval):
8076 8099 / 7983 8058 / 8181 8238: 0.2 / 17.6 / 17.1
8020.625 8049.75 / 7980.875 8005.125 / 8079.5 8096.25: 0.2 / 17.8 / 17.2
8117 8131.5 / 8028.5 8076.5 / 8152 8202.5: 0.3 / 17.6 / 17.2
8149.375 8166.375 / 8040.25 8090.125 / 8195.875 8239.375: 0.0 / 17.5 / 17.1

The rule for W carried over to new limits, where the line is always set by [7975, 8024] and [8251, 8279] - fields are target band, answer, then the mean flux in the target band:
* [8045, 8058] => -0.02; 17.8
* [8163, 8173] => -0.01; 17.2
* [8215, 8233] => 0.00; 16.8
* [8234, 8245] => -0.03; 17.3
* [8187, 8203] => -0.03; 17.3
